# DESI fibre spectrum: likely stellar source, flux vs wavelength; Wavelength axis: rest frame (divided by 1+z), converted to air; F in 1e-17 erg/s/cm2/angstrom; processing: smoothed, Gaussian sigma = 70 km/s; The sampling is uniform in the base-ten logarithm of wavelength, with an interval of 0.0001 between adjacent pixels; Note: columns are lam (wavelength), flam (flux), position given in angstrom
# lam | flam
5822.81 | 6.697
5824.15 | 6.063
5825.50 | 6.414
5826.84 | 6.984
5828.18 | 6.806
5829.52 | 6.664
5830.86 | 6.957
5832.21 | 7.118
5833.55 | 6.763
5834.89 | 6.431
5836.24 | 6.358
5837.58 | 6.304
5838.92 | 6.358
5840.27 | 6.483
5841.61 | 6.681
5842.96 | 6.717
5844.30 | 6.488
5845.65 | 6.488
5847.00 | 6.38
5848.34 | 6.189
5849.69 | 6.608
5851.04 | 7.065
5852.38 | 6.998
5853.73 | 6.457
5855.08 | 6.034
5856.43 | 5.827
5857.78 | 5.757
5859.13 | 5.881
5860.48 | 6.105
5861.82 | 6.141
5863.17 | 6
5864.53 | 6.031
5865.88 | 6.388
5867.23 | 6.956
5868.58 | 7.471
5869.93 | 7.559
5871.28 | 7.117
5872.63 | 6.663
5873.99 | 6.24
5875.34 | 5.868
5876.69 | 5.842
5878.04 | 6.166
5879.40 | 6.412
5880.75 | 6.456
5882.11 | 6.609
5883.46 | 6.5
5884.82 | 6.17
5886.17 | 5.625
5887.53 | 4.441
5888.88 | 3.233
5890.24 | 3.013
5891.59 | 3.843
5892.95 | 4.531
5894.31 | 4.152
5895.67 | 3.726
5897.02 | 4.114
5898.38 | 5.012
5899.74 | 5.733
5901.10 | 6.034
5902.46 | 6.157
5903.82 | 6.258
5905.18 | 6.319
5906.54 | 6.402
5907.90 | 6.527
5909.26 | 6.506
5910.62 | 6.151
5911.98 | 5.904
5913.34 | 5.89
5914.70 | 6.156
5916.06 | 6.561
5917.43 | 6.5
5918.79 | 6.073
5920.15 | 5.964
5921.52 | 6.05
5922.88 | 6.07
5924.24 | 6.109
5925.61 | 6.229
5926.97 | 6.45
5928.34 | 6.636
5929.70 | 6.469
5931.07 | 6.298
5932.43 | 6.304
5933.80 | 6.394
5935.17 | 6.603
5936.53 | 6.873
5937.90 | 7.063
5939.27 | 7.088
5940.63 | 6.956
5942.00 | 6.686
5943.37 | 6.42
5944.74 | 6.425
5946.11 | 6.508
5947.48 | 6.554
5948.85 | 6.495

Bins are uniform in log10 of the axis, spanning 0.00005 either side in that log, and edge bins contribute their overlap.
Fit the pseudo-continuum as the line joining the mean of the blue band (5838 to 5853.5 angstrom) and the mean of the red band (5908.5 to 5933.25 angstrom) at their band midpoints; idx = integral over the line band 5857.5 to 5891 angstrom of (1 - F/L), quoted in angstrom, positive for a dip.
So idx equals 2.2 angstrom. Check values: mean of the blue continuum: 6.58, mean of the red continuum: 6.24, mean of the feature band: 6.02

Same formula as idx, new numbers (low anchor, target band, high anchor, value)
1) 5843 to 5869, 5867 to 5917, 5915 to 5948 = 4.9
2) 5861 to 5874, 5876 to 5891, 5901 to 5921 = 2.4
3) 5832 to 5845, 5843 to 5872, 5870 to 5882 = 0.0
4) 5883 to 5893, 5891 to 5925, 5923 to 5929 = -1.1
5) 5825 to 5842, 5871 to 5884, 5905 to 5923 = 0.1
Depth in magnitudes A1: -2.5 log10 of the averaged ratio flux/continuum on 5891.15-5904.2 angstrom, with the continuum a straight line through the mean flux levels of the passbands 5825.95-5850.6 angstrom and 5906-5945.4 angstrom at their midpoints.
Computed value 0.29 mag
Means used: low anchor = 6.6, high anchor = 6.41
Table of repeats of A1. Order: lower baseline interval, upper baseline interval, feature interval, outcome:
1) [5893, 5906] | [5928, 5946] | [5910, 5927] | -0.04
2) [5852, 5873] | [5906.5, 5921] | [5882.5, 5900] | 0.34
